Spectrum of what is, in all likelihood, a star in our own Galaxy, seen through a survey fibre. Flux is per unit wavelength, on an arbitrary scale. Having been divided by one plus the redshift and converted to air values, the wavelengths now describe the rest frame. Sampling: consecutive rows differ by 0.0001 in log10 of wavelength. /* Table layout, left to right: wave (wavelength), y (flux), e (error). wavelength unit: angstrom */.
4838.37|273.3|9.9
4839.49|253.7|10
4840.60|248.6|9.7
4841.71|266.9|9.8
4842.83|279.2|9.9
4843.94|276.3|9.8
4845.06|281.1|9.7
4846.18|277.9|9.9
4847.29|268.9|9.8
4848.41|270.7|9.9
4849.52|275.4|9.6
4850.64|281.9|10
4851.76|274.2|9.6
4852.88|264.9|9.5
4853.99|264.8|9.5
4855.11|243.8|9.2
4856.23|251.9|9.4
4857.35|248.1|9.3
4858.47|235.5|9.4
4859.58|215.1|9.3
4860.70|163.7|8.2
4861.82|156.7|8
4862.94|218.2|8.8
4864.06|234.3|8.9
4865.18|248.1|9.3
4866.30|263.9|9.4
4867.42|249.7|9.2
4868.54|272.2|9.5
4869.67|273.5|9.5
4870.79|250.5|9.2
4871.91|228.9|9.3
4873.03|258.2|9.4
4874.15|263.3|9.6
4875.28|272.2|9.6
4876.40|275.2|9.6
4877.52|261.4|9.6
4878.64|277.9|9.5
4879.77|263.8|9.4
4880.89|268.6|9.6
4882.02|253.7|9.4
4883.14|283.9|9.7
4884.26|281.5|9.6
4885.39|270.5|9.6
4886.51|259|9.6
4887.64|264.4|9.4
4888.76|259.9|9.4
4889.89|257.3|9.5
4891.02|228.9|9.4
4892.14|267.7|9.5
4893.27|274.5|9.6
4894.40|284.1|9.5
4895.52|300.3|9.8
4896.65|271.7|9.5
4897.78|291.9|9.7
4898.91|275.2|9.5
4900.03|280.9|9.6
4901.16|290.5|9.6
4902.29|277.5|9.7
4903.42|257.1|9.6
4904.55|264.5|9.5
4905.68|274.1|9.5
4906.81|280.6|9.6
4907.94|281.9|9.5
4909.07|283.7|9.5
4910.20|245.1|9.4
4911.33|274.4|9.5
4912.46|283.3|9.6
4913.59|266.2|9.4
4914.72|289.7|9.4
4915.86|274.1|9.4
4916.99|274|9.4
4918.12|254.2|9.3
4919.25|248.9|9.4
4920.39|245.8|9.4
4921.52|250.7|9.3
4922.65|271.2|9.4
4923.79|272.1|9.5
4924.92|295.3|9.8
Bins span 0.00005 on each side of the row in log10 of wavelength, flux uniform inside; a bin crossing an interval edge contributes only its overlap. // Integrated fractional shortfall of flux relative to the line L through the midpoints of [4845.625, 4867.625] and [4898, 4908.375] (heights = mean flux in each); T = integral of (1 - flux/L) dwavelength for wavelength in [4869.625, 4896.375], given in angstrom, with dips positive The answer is -0.3 angstrom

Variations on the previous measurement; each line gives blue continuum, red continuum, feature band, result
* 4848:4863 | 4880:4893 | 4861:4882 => 0.15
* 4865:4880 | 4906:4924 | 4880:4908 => -0.71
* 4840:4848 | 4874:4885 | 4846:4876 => 2.43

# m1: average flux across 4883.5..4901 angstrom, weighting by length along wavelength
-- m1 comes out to 272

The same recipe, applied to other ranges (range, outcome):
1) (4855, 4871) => 234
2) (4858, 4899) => 256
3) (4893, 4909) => 279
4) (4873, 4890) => 267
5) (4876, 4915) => 272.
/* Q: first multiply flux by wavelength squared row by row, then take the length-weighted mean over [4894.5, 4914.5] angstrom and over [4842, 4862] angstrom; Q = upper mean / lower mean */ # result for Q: 1.1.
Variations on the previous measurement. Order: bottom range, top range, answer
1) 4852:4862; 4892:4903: 1.24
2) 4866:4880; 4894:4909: 1.08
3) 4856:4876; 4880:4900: 1.14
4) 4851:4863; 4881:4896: 1.17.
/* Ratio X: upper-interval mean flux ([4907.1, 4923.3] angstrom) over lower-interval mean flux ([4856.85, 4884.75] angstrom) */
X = 1.08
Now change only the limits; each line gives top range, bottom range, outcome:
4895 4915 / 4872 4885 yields 1.03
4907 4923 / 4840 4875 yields 1.06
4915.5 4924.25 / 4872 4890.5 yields 0.98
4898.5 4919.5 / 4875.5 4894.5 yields 1.02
